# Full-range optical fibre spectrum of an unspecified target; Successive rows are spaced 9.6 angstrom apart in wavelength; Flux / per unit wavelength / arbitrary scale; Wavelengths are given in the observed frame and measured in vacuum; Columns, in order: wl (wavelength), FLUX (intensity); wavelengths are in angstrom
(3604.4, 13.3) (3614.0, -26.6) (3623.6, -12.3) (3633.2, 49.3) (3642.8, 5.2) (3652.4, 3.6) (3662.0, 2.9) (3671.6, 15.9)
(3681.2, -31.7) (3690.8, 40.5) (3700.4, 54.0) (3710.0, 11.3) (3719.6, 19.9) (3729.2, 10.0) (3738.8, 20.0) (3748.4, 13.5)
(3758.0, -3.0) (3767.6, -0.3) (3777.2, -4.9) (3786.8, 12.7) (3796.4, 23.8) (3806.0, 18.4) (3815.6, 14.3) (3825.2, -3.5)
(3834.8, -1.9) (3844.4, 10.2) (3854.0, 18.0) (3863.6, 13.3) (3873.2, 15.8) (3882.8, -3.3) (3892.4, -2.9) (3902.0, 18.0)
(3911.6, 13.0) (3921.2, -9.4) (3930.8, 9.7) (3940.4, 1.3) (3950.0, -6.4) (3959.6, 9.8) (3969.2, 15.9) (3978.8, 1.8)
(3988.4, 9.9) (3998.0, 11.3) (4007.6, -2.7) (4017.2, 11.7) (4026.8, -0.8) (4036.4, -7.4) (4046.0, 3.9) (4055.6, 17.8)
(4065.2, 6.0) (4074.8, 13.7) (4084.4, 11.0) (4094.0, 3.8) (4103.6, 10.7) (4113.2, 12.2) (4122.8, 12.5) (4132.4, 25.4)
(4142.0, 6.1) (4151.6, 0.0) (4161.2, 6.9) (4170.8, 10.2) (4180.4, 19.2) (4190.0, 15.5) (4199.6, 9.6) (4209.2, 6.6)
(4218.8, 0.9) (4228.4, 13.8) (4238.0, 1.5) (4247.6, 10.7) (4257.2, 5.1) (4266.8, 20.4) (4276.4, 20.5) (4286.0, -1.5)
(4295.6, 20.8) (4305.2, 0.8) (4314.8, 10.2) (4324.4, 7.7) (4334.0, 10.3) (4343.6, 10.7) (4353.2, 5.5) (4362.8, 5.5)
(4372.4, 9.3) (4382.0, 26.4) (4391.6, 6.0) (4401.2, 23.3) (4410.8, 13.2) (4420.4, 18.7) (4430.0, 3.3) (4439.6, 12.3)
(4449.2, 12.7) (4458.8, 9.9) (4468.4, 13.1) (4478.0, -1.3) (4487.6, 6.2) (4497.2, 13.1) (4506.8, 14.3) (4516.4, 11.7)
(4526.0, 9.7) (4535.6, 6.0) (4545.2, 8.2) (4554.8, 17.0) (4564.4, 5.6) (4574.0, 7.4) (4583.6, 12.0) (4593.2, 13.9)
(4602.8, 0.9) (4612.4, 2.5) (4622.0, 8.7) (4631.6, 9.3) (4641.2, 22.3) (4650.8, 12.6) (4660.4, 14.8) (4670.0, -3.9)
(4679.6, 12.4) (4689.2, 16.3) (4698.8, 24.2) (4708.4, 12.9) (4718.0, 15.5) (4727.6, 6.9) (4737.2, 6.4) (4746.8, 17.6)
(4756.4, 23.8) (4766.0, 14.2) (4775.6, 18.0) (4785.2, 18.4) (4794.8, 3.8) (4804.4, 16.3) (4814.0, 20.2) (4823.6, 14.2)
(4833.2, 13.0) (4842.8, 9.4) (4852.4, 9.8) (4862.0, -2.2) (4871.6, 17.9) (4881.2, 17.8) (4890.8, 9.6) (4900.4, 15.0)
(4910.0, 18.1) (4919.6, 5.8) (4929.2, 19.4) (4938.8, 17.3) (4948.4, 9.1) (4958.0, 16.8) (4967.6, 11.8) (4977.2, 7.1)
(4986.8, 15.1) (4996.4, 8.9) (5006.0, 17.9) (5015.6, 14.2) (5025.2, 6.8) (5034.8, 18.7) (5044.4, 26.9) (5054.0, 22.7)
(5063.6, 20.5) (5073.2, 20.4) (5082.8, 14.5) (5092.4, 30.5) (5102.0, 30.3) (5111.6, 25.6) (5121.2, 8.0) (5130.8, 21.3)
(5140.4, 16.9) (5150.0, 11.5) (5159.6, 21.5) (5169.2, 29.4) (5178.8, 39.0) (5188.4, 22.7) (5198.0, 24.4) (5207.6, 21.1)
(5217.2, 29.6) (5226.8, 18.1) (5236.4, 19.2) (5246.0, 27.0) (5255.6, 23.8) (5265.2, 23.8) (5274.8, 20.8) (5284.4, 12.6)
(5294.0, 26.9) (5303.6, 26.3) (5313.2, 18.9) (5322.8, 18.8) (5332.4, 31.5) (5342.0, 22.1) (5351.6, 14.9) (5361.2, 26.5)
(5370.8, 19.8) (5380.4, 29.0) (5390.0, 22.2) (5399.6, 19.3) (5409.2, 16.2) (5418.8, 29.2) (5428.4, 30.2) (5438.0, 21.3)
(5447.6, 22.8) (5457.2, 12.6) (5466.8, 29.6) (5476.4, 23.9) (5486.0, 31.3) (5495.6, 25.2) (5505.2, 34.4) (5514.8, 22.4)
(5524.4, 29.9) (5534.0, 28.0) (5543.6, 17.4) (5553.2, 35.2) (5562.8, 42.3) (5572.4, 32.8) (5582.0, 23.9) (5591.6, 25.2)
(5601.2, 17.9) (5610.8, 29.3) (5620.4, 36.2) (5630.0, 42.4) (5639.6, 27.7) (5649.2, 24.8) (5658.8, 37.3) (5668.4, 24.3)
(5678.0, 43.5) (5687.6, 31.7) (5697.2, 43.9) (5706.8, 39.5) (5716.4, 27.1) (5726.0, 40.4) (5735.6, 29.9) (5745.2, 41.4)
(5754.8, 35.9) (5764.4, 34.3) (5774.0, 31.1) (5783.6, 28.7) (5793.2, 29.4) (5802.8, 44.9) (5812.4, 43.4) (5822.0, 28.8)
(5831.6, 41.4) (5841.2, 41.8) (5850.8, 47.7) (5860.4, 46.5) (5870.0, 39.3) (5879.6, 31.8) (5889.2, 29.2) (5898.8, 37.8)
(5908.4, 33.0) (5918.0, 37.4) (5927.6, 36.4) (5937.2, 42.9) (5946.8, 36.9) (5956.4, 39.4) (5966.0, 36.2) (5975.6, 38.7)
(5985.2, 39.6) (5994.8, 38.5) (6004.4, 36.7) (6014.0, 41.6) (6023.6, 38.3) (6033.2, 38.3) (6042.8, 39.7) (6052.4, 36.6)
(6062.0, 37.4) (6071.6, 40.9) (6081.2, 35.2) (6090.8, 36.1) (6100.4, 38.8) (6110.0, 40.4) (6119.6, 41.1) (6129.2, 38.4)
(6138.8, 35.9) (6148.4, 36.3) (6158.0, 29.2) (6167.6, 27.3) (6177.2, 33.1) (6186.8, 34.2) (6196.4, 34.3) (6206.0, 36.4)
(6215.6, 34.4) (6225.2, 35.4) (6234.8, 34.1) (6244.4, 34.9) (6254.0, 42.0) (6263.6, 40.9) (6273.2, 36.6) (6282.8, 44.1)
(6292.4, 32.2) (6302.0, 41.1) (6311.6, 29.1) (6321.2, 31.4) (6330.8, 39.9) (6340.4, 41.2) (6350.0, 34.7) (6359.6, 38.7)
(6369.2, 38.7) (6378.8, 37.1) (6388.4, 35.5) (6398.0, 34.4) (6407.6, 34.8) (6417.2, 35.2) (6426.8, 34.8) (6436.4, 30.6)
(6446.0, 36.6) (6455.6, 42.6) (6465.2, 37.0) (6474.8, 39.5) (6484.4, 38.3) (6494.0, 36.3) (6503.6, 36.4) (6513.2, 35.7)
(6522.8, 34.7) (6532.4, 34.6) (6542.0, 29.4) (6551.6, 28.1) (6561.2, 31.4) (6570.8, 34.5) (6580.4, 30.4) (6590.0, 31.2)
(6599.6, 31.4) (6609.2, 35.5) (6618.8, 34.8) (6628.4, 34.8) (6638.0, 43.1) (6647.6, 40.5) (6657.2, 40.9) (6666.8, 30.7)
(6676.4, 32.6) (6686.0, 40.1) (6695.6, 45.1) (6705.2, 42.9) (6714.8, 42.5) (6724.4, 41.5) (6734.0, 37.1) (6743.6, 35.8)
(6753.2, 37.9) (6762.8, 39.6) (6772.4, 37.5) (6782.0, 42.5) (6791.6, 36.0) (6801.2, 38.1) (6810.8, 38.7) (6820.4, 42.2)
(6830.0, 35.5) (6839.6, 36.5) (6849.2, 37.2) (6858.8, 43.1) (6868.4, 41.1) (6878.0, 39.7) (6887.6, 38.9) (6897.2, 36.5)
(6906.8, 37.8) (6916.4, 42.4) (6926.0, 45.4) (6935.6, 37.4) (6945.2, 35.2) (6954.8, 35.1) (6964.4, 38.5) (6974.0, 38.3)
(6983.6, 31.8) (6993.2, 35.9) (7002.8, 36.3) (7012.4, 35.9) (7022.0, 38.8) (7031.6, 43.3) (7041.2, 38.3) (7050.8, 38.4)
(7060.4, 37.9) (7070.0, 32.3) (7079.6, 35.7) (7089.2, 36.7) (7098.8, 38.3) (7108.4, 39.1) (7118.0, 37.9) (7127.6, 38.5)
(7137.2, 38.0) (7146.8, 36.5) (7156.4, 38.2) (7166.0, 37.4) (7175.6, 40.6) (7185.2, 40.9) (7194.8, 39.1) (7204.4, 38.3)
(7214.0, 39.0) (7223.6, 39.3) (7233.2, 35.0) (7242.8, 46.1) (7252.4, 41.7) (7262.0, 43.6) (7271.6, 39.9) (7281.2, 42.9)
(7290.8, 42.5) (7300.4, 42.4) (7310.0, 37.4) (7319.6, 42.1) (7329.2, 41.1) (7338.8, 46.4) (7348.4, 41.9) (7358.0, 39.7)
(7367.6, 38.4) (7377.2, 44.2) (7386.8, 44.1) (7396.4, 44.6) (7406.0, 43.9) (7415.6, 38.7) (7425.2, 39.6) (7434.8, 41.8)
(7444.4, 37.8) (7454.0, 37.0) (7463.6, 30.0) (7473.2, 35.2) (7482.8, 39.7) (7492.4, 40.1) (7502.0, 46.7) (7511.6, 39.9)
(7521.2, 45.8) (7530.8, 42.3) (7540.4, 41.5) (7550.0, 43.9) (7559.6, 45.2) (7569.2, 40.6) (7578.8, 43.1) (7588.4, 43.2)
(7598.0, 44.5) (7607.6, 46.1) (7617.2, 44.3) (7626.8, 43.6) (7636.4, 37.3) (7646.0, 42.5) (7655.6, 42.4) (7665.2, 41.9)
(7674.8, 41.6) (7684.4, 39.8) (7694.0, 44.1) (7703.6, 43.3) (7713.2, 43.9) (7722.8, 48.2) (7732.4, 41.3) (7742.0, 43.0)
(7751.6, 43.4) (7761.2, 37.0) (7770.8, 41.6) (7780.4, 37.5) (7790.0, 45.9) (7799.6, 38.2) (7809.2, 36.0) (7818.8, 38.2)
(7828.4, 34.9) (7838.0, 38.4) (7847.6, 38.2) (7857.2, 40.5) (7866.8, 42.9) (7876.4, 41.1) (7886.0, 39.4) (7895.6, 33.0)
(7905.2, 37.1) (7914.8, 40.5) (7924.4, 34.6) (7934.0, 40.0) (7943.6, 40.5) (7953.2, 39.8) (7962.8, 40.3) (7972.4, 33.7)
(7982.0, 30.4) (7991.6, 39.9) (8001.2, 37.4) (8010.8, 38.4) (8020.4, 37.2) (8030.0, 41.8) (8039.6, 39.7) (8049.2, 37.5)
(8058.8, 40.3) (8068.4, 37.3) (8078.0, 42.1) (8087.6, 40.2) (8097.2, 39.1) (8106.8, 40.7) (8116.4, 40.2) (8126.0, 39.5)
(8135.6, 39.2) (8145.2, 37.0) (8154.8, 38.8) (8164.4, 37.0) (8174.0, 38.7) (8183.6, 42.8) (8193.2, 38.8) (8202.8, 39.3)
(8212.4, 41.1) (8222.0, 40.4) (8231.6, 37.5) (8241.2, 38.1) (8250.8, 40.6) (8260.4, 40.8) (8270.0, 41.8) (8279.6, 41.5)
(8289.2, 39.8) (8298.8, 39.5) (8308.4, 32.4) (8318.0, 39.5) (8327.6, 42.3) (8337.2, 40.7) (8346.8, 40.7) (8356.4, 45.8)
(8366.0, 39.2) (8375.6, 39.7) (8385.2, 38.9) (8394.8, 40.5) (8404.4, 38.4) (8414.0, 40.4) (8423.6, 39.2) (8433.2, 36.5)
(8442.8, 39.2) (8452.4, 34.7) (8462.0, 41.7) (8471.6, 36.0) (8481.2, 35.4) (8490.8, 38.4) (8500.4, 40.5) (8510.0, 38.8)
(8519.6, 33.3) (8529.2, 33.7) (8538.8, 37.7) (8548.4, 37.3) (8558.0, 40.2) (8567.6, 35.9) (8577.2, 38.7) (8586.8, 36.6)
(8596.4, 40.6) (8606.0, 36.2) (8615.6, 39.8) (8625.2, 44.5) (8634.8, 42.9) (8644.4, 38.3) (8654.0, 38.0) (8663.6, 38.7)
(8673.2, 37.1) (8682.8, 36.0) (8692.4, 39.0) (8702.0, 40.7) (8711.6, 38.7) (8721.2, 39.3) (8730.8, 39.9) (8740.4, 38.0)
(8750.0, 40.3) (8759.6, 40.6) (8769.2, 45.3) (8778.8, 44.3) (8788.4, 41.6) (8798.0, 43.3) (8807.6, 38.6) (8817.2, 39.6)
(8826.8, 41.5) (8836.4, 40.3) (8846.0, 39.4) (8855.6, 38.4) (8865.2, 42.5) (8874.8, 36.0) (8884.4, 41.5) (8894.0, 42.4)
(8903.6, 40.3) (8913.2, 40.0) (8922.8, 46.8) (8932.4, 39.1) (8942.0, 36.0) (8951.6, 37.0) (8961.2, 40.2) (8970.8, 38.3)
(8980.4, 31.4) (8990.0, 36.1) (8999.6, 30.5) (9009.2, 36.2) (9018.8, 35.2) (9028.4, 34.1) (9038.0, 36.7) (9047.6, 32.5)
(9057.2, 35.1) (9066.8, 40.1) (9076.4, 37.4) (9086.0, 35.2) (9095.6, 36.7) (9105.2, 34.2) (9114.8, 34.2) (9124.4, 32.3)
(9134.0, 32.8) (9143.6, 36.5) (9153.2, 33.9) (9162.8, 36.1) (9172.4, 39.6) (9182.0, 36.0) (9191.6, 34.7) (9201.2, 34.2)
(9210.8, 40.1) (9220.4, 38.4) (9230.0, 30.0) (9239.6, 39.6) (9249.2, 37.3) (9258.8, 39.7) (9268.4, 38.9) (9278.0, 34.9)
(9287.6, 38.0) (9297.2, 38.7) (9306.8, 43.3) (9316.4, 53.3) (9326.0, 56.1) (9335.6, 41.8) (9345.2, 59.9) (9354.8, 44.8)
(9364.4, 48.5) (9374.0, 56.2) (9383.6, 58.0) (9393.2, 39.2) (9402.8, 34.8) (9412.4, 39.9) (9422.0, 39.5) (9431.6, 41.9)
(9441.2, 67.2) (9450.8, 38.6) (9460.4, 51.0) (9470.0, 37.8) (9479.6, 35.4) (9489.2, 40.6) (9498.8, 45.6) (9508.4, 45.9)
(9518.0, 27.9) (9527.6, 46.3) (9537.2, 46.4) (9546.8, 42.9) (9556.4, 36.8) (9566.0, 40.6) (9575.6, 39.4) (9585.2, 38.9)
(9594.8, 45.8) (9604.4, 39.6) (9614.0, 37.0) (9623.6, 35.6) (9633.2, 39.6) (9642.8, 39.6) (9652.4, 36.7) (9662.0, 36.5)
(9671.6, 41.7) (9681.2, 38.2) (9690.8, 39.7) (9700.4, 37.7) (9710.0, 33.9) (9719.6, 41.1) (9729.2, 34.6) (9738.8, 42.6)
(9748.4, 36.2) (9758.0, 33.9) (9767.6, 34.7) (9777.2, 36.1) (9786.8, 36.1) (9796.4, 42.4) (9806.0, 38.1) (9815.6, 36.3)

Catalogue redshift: 0.27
